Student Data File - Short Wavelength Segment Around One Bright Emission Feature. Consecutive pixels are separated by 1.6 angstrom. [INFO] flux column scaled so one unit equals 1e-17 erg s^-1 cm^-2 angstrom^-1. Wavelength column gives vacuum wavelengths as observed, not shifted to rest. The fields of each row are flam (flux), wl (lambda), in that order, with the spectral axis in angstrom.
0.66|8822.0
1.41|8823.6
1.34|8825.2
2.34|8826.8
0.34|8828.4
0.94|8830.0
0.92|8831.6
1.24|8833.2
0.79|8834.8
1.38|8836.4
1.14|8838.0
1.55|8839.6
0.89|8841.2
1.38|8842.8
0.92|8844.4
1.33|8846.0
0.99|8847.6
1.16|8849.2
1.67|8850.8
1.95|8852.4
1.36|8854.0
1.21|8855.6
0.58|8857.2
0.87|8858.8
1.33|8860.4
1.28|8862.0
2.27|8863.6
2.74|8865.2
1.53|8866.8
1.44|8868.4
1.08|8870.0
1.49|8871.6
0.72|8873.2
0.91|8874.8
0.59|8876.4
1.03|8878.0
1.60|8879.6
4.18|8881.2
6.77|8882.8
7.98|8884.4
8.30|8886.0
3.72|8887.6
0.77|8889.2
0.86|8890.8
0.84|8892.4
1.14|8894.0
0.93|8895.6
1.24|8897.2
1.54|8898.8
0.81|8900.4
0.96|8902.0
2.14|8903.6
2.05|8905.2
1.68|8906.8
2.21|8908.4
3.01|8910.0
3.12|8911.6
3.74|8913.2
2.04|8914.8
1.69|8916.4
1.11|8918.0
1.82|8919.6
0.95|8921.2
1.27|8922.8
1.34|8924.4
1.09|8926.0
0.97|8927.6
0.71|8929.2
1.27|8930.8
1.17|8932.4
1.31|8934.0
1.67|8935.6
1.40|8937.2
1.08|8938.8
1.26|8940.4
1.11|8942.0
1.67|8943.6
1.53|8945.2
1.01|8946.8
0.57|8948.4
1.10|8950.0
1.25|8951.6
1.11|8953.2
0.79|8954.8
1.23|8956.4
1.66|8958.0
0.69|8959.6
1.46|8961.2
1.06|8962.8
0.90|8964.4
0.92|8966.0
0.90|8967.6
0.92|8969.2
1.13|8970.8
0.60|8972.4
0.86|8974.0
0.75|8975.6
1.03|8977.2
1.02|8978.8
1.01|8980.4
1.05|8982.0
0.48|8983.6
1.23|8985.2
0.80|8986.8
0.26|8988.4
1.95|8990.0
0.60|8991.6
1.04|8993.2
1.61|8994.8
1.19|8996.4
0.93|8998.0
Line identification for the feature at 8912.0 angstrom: [N II] 6583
